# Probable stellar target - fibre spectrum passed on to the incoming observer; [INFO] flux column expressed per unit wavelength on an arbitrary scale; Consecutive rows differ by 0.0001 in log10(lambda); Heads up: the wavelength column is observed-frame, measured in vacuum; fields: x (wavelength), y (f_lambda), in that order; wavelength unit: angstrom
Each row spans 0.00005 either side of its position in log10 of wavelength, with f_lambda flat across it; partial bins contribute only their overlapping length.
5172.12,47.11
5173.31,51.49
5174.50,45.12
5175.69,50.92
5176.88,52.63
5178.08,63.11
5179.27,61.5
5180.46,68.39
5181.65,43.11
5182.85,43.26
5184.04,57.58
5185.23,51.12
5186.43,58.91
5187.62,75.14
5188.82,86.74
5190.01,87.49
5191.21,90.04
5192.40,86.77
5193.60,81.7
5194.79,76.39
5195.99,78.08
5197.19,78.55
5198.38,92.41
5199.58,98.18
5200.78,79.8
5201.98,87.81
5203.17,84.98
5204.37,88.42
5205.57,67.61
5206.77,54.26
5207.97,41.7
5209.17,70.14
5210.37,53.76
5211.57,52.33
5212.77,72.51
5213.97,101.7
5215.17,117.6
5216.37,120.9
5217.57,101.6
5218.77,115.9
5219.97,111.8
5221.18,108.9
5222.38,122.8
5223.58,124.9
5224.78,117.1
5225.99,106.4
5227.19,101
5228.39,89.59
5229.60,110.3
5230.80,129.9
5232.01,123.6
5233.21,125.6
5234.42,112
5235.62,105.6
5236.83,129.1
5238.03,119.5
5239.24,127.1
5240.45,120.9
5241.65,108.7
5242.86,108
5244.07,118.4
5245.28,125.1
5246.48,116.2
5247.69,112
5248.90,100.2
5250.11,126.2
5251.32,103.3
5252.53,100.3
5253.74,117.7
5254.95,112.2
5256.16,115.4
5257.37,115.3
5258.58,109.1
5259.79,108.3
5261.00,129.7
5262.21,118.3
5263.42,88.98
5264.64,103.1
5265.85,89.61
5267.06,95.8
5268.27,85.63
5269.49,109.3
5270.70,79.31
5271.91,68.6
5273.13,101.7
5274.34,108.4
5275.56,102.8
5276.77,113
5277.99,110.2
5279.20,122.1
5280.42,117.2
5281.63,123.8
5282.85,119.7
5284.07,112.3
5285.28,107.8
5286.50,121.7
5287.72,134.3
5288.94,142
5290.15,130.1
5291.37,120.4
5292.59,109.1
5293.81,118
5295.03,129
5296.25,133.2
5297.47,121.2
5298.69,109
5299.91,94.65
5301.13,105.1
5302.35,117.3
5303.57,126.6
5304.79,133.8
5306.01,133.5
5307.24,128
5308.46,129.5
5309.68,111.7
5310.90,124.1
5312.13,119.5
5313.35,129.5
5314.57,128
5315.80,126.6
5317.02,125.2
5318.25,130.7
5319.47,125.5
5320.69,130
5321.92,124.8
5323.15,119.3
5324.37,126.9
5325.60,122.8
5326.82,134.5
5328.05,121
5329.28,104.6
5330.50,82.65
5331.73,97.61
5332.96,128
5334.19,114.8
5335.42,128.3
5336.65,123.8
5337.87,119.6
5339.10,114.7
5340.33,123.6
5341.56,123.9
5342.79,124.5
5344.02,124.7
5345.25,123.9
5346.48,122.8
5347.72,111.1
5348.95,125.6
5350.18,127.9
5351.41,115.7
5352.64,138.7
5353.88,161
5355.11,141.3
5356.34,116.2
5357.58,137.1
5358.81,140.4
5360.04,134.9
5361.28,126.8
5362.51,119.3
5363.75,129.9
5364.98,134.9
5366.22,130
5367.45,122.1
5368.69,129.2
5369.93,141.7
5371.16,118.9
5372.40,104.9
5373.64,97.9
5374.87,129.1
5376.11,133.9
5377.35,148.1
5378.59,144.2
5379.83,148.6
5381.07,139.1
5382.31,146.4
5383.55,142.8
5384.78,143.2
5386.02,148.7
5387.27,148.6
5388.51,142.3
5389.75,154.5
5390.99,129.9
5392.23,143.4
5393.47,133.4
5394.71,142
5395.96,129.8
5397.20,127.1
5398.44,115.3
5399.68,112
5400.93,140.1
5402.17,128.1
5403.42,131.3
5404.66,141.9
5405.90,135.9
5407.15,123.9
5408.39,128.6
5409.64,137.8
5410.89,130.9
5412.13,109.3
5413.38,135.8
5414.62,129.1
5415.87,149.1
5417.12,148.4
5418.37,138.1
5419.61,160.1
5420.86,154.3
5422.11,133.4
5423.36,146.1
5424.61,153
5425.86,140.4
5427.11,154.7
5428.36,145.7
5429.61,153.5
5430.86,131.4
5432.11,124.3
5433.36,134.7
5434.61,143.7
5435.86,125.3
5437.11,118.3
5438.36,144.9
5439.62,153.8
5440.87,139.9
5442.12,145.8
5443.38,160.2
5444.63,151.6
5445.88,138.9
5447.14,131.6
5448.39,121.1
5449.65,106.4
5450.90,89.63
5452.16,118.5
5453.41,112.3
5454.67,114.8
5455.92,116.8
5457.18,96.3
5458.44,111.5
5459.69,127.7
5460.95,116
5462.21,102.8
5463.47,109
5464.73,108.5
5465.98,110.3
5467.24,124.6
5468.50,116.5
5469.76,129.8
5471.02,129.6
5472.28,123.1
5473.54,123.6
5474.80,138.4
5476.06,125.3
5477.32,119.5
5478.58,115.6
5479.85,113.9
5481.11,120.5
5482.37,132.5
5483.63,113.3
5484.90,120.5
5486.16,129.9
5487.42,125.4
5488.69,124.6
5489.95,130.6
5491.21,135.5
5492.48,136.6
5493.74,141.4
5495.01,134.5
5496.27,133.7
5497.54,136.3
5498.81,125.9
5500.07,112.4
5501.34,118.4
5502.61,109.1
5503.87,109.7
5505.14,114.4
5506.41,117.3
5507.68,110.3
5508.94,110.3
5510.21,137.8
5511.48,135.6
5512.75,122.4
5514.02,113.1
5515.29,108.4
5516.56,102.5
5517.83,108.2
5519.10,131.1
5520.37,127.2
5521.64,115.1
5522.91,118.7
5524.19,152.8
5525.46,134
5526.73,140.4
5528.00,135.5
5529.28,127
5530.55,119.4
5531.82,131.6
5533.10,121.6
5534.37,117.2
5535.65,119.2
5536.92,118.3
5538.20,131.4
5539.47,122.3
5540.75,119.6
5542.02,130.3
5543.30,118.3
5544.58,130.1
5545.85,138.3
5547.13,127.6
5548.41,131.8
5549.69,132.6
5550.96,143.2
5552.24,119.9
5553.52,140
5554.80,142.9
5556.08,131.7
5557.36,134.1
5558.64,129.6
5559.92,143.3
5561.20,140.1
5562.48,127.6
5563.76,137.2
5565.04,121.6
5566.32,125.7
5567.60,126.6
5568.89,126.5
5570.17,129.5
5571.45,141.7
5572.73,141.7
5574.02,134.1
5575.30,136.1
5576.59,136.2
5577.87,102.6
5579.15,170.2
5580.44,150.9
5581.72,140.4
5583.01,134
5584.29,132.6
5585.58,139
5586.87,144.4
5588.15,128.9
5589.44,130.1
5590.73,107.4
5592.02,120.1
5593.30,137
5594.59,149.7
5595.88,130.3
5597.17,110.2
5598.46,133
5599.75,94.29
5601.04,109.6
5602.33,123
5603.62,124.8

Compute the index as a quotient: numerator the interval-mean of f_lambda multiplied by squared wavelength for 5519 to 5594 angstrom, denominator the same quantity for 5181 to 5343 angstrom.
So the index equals 1.37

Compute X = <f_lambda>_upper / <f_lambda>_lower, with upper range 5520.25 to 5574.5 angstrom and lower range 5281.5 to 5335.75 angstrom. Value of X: 1.07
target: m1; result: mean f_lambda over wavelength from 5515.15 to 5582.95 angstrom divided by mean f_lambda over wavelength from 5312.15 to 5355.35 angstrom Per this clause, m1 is 1.05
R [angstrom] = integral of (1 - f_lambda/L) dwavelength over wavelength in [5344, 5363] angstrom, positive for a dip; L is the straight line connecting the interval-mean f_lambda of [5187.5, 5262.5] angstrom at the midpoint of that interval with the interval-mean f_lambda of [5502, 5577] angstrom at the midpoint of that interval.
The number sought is -3.0 angstrom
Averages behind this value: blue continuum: 101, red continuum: 127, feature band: 129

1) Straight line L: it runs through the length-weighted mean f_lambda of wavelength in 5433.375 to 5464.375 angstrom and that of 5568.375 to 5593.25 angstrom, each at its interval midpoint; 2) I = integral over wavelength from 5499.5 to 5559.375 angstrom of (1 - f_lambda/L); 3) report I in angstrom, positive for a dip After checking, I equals 2.7 angstrom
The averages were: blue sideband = 125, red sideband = 134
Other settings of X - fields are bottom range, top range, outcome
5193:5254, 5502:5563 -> 1.25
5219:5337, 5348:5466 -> 1.14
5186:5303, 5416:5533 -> 1.22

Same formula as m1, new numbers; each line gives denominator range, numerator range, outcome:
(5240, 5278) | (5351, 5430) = 1.27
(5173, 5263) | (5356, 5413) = 1.41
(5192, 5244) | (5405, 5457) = 1.37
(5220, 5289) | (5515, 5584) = 1.17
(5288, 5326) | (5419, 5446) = 1.16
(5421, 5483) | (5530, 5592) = 1.03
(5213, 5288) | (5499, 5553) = 1.11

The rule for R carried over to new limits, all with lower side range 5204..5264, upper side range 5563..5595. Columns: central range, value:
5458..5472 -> 0.82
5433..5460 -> -0.99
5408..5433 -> -4.02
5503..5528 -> 1.31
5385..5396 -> -2.20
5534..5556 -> 0.38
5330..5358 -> -2.05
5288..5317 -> -3.02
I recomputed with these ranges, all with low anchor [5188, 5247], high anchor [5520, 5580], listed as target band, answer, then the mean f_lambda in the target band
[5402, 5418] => -2.2 angstrom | 133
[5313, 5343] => -3.3 angstrom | 121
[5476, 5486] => 0.3 angstrom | 120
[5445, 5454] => 0.2 angstrom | 118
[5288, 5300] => -1.8 angstrom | 122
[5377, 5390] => -3.5 angstrom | 146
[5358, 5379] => -2.9 angstrom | 129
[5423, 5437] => -2.5 angstrom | 140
